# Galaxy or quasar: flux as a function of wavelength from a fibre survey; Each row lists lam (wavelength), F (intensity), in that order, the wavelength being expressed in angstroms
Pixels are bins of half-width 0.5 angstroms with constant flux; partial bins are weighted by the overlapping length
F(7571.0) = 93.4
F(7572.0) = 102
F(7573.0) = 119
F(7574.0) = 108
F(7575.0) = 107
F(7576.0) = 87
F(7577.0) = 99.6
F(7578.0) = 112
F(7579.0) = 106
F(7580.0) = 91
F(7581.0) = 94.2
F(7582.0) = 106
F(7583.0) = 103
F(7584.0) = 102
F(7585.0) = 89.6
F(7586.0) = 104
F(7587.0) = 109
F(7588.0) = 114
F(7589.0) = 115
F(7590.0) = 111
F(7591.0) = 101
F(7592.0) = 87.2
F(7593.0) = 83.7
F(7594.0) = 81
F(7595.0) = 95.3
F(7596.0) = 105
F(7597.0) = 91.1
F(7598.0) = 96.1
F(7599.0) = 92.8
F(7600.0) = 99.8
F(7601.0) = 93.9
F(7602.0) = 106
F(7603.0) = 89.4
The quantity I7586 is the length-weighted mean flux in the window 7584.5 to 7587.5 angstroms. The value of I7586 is 101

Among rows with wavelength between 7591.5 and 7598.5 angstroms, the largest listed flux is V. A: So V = 105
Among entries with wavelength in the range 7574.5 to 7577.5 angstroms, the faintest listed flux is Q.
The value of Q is 87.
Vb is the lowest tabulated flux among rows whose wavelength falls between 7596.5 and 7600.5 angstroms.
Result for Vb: 91.1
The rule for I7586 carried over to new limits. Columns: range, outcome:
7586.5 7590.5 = 112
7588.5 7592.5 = 104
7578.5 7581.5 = 97.1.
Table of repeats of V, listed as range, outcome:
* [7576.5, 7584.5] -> 112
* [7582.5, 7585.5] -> 103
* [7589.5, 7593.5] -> 111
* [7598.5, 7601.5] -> 99.8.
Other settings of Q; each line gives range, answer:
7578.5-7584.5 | 91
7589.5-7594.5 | 81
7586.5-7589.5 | 109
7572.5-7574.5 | 108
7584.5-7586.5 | 89.6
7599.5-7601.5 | 93.9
